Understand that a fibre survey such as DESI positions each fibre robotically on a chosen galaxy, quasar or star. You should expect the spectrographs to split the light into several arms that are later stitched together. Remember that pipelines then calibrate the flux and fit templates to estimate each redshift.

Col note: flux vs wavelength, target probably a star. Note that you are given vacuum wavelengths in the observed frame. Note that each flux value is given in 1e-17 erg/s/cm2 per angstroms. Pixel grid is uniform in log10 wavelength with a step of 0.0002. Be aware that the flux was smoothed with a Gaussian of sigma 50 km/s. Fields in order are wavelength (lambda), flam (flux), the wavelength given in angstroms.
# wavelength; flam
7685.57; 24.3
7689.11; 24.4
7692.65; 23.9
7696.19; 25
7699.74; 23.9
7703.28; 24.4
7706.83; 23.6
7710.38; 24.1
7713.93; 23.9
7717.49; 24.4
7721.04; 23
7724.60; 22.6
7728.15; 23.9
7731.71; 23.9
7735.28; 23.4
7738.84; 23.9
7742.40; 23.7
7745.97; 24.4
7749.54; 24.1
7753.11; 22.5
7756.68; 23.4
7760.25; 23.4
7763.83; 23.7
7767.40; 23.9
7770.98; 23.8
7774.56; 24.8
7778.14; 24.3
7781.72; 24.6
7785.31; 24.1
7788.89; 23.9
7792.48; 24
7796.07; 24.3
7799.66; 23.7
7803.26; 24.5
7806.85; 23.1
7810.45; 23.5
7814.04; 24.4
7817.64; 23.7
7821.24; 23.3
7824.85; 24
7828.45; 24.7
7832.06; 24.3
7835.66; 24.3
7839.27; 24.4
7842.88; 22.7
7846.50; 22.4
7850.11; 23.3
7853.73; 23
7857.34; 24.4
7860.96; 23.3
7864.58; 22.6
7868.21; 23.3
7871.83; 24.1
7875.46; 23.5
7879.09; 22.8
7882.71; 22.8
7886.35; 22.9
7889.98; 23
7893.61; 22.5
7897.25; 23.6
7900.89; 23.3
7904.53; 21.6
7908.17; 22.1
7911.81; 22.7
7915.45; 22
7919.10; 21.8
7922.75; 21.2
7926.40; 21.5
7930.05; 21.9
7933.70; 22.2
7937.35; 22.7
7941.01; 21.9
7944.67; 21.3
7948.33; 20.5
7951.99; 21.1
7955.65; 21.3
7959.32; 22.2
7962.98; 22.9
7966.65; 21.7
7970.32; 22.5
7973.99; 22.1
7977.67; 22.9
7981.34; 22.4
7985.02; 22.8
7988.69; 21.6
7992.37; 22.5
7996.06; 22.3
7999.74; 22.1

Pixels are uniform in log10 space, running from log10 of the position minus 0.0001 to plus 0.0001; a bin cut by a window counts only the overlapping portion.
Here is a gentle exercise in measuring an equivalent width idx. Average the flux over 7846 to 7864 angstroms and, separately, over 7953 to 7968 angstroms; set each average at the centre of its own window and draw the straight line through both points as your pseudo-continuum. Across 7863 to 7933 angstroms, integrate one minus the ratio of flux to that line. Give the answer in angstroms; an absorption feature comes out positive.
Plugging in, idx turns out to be 0.59 angstroms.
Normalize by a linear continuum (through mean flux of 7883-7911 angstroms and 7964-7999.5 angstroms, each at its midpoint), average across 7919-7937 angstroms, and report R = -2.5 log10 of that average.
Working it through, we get 0.038 mag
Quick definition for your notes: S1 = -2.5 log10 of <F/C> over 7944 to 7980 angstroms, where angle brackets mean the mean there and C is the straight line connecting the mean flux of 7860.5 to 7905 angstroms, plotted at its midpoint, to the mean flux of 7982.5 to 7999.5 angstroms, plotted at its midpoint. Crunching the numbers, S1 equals 0.03 mag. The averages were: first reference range 23.1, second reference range 22.3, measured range 21.9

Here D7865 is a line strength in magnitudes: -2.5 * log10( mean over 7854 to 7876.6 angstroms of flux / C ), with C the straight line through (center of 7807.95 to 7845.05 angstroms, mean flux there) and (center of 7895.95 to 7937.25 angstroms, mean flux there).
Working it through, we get -0.016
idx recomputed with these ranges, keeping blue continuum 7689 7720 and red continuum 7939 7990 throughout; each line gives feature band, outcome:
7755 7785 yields -0.52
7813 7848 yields -1.12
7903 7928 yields 0.58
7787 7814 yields -0.65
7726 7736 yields 0.08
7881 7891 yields -0.12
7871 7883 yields -0.32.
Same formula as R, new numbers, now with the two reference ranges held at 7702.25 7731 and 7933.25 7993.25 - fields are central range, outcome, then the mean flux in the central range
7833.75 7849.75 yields -0.03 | 23.4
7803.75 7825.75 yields -0.03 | 23.7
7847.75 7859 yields -0.03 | 23.5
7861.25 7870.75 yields -0.02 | 23.1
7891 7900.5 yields -0.03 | 23.1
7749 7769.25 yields 0.00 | 23.5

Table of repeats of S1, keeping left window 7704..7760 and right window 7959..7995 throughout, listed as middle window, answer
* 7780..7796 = -0.04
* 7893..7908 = 0.00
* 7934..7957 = 0.05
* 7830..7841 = -0.06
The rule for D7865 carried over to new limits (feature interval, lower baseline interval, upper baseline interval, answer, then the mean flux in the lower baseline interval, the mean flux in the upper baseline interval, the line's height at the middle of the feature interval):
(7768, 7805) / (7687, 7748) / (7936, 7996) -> -0.036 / 23.9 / 22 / 23.4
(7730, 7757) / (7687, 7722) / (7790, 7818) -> 0.016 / 24.1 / 23.9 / 24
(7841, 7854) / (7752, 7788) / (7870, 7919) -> 0.018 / 23.9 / 22.8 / 23.2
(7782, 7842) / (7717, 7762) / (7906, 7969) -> -0.050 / 23.6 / 21.8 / 22.9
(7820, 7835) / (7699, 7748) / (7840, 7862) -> -0.036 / 23.8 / 23.2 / 23.3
